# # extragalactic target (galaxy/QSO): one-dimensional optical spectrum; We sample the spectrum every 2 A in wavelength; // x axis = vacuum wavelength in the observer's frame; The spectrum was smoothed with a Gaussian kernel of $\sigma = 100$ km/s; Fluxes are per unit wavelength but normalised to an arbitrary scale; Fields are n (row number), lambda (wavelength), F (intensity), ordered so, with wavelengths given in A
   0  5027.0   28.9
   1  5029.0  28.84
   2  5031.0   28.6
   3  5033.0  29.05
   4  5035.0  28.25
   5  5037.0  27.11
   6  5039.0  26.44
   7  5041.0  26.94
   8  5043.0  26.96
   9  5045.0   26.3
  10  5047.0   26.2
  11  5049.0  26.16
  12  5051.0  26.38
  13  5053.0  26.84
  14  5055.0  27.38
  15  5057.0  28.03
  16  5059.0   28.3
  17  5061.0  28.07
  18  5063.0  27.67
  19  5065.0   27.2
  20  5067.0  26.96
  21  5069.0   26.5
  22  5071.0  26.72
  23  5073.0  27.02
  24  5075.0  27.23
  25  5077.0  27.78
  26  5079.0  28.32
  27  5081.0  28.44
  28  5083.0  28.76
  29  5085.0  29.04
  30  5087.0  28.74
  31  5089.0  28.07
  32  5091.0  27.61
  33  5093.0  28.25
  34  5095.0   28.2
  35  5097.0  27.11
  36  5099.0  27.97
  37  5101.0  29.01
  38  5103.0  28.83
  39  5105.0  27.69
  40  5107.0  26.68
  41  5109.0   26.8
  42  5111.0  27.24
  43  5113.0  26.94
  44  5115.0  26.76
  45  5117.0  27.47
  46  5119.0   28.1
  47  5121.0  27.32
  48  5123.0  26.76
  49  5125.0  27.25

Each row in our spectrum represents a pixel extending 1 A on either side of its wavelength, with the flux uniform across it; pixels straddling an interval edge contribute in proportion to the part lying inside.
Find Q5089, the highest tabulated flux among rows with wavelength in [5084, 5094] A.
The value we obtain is 29.04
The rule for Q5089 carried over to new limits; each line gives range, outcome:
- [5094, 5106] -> 29.01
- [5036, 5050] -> 27.11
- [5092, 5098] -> 28.25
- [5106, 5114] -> 27.24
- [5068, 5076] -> 27.23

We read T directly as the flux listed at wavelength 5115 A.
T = 26.76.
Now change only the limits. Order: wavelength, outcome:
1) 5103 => 28.83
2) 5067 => 26.96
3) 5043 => 26.96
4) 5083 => 28.76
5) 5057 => 28.03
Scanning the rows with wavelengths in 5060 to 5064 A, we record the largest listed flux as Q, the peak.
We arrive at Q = 28.07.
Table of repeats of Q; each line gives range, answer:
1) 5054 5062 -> 28.3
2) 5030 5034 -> 29.05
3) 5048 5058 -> 28.03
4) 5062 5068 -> 27.67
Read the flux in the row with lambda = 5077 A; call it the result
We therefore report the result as 27.78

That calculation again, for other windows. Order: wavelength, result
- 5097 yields 27.11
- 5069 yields 26.5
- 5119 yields 28.1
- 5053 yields 26.84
